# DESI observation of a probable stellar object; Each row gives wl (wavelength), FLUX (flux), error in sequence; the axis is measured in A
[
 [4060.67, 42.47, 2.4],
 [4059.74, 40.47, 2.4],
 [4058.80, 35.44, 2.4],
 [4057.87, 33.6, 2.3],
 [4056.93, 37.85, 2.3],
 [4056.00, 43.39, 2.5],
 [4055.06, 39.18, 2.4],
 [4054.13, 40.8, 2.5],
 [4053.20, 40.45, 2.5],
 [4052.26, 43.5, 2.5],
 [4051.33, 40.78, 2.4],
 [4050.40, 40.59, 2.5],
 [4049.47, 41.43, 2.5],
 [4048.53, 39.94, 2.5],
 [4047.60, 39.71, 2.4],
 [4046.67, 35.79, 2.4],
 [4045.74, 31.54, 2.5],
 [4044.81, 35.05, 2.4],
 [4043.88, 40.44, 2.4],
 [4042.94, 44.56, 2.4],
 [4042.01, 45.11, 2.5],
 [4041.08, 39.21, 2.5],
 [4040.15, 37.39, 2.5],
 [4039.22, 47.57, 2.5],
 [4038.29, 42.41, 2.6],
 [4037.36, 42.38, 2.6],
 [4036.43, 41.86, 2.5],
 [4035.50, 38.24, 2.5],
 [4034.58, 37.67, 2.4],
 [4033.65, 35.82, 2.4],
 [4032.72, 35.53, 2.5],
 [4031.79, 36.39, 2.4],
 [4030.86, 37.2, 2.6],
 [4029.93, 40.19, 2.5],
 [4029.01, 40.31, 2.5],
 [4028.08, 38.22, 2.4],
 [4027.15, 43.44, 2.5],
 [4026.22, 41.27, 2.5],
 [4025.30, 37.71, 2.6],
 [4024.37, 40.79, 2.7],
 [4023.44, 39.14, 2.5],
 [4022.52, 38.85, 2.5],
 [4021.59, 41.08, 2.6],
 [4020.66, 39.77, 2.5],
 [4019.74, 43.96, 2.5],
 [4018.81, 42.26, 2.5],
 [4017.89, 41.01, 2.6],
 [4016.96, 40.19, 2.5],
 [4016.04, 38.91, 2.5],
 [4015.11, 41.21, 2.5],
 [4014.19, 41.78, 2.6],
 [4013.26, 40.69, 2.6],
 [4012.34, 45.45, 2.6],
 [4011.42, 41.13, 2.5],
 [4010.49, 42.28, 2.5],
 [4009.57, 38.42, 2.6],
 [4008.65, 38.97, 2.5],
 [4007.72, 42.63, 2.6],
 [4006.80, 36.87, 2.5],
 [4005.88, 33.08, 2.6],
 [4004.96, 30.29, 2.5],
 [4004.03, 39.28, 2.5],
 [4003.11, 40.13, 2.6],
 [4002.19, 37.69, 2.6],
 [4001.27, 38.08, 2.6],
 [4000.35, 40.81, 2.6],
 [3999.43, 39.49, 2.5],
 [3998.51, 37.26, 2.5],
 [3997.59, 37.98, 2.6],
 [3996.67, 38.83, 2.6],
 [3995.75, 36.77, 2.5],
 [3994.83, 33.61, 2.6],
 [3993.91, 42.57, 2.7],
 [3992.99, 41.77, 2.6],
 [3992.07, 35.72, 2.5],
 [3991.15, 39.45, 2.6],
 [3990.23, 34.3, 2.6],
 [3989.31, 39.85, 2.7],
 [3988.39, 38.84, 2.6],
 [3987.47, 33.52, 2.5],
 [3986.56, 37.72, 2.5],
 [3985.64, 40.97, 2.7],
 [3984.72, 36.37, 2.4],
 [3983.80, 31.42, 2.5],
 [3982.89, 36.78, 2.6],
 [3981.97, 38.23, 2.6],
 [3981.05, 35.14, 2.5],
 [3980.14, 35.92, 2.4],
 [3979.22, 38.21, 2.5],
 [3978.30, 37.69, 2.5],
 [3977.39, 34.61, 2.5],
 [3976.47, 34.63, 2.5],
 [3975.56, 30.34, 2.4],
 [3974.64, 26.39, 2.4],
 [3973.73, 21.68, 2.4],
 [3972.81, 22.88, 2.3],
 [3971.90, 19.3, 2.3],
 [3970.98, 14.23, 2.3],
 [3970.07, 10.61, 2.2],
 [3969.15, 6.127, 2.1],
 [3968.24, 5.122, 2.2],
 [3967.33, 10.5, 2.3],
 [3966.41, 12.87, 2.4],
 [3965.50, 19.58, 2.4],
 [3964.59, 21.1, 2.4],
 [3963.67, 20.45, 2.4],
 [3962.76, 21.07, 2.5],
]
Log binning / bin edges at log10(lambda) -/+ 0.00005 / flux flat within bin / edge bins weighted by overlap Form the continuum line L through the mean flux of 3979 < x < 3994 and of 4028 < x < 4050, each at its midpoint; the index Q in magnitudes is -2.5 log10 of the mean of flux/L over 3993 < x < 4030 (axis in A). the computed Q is -0.04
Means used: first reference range 37.3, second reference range 39.4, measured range 39.6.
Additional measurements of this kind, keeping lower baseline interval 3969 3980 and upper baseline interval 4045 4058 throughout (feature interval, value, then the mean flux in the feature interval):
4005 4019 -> -0.23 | 40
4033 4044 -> -0.11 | 41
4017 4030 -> -0.18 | 40.6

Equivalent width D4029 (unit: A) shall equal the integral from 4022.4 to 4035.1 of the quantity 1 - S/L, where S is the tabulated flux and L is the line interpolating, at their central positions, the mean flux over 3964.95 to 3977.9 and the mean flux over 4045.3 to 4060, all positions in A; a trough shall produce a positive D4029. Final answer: -2.14 A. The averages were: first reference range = 19.3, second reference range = 39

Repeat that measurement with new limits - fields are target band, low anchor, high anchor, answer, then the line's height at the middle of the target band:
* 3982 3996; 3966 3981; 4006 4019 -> -3.5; 30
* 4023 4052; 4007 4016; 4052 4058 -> 0.6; 40.5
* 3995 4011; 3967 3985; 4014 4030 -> -1.6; 34.7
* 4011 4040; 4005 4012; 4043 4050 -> -1.5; 38.4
